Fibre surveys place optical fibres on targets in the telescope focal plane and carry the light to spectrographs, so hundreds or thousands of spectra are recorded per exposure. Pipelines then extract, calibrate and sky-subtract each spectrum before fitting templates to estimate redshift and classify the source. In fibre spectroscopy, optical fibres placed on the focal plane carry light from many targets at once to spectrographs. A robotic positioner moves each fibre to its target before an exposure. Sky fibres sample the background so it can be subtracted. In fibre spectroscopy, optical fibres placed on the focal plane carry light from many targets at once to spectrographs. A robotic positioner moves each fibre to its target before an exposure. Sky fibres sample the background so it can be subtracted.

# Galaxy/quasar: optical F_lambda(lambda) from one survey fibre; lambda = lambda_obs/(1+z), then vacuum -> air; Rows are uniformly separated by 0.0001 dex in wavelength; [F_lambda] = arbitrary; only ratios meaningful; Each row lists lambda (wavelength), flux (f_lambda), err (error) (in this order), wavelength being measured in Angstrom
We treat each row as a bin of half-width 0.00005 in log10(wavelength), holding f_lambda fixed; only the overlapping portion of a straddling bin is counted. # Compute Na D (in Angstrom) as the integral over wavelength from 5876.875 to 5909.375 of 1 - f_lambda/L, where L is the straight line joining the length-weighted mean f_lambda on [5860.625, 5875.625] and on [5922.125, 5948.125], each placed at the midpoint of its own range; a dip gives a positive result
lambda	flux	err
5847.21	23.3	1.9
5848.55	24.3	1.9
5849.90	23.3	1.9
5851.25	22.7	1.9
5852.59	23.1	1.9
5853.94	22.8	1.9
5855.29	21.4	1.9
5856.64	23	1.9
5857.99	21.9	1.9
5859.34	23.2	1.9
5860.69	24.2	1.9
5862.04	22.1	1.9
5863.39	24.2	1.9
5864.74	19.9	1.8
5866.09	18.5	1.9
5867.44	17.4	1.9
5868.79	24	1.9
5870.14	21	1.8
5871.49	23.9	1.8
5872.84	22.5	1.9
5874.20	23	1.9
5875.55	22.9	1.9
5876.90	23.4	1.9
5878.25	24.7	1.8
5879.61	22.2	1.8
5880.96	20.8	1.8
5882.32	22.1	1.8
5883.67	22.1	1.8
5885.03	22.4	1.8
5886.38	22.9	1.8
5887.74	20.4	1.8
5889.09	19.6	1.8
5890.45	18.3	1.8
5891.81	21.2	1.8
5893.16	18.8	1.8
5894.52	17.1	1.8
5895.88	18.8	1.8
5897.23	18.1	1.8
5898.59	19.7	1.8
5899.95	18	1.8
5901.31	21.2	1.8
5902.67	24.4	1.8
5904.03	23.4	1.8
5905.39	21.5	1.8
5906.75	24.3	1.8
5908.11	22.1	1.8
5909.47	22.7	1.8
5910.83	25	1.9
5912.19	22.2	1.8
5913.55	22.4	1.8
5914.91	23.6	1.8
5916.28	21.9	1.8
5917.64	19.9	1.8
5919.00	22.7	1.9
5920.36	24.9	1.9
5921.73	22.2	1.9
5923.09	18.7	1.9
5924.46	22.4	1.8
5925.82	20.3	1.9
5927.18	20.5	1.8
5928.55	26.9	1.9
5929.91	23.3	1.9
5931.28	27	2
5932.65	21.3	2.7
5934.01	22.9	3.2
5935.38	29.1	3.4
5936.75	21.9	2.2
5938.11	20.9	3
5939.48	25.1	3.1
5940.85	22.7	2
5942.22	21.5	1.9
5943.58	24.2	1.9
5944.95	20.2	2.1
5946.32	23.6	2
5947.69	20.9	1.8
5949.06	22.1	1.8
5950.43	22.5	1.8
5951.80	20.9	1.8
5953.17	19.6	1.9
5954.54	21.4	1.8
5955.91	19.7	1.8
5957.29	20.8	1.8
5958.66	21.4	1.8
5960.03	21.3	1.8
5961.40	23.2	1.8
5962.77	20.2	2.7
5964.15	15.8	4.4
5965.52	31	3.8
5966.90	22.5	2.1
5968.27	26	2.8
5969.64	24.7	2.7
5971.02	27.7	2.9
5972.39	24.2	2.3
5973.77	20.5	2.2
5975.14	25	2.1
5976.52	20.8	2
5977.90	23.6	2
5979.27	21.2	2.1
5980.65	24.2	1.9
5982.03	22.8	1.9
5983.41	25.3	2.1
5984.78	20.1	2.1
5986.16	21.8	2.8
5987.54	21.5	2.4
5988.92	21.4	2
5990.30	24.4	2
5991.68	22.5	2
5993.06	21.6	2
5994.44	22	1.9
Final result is 1.6 Angstrom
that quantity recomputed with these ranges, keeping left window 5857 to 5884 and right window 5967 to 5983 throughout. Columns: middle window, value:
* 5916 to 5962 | 1.75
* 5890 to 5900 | 1.66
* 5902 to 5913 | -0.22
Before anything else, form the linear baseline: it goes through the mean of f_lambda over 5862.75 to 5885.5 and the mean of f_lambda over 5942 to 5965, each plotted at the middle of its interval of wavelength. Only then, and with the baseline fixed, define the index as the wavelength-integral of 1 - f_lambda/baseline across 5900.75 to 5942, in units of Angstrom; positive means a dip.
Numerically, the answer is -2.6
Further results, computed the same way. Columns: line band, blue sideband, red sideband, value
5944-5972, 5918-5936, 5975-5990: 0.56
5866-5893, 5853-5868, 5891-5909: -0.58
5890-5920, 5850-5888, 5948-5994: 1.39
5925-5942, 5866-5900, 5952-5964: -2.14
